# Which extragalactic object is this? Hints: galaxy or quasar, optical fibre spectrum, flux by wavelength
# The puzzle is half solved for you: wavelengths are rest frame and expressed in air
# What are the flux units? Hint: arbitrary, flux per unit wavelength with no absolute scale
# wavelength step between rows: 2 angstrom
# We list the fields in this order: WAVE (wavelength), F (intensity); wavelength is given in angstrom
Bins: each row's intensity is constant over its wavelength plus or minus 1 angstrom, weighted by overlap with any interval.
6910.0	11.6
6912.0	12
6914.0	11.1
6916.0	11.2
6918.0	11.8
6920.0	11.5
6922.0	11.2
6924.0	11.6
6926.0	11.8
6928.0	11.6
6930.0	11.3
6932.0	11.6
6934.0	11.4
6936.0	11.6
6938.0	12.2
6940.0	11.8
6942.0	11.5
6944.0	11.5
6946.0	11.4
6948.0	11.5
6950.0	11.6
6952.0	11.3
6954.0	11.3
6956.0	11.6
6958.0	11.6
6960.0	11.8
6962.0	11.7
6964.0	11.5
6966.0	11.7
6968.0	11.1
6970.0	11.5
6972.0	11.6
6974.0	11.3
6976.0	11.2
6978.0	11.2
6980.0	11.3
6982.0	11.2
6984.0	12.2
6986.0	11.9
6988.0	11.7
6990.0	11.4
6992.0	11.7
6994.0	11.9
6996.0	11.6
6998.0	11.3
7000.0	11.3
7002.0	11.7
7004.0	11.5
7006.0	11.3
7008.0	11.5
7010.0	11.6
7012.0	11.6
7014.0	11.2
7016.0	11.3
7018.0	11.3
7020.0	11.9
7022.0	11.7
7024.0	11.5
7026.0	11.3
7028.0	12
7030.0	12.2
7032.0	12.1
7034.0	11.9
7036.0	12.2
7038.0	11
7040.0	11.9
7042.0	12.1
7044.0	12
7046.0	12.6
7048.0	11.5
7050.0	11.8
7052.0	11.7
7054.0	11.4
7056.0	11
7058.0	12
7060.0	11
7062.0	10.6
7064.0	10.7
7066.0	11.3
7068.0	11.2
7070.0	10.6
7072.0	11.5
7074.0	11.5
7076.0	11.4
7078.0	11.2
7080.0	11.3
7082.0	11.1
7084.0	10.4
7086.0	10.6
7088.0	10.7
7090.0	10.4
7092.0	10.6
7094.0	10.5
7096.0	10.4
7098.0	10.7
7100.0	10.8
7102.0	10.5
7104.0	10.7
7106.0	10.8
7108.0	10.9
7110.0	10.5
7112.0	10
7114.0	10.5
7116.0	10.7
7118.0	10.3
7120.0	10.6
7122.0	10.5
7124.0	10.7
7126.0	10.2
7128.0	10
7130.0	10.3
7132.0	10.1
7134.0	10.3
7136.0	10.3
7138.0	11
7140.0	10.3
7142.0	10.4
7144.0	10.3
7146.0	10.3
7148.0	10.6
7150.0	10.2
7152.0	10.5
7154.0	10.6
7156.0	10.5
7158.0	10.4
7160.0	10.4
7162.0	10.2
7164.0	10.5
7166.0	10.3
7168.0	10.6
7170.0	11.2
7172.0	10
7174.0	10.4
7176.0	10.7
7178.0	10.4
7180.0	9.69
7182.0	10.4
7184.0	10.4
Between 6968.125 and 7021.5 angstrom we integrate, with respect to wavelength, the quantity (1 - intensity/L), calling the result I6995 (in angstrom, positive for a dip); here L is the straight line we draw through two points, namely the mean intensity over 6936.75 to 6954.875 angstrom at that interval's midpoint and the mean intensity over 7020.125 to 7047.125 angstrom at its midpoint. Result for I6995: 1.1 angstrom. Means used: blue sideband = 11.6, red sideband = 11.9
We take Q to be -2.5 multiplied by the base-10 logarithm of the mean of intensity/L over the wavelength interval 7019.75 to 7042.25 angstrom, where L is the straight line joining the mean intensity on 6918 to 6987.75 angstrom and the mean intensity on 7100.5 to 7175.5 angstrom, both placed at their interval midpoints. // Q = -0.07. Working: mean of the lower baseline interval 11.5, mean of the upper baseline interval 10.5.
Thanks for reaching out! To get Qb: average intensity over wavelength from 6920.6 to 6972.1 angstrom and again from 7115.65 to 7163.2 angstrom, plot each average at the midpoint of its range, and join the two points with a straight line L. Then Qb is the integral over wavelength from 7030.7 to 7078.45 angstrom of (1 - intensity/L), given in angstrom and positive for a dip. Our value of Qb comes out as -2.7 angstrom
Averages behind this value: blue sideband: 11.5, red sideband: 10.4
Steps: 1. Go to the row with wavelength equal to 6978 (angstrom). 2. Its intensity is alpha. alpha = 11.2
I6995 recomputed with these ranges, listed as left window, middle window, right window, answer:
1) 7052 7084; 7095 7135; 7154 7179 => 1.4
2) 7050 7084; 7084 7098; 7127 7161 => 0.5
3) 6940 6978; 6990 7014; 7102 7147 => -0.7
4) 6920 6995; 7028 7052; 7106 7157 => -2.0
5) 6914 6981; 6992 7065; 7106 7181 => -3.5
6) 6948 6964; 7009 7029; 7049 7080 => -0.3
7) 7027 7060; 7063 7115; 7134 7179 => 2.2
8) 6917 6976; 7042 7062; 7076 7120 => -1.3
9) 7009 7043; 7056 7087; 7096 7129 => 0.0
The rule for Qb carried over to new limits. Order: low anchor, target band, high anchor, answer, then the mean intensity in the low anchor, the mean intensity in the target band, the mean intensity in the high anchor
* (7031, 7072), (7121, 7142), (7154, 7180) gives 0.8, 11.5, 10.4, 10.4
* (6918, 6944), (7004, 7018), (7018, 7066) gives 0.3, 11.6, 11.4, 11.6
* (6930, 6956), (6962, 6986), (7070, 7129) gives -0.2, 11.6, 11.5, 10.7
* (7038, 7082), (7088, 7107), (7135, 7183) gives 0.8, 11.4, 10.6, 10.4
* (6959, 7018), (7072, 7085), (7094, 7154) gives -0.4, 11.5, 11.2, 10.5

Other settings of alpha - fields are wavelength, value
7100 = 10.8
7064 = 10.7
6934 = 11.4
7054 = 11.4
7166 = 10.3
